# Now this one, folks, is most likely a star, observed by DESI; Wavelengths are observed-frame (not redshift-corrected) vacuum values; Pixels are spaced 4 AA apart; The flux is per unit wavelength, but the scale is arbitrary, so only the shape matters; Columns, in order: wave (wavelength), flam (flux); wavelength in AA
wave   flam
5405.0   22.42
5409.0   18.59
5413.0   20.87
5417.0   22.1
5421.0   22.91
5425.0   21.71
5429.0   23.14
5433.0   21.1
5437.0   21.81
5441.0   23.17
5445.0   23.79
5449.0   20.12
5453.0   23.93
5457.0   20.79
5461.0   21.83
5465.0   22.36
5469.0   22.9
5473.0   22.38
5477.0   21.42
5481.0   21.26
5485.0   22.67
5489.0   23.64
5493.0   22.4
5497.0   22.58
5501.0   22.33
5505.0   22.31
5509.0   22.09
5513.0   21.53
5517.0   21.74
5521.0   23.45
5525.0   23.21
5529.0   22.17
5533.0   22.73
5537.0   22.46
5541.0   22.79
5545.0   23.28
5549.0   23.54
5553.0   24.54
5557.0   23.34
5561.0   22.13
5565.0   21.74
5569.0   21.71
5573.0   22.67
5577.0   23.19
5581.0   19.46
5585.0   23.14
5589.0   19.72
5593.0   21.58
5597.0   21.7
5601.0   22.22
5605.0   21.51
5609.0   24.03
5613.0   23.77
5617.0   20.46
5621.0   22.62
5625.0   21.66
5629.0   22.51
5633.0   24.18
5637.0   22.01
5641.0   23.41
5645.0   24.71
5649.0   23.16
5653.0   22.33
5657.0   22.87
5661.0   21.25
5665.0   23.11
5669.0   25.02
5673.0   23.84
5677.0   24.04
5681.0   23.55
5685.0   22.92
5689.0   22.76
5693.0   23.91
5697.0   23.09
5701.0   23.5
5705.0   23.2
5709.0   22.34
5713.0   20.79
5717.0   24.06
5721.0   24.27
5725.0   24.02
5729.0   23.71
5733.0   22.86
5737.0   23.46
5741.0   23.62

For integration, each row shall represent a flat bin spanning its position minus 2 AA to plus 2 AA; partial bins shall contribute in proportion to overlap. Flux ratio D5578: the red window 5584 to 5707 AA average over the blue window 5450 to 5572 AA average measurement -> 1.02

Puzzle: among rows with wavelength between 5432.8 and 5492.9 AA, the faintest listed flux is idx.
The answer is 20.12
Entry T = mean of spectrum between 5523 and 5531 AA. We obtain 22.7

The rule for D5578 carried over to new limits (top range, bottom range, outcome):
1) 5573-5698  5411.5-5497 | 1.02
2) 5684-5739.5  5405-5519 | 1.05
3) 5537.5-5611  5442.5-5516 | 1.01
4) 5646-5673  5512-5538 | 1.03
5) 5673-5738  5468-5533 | 1.04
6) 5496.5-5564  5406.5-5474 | 1.03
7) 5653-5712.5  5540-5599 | 1.04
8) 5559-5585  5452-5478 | 0.99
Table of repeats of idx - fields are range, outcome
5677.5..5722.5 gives 20.79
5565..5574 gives 21.71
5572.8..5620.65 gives 19.46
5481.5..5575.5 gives 21.53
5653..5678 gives 21.25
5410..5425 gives 20.87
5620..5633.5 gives 21.66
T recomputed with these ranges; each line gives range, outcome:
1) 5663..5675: 24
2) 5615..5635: 22.3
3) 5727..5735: 23.3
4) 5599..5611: 22.6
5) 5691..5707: 23.4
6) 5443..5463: 22.1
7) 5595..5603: 22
